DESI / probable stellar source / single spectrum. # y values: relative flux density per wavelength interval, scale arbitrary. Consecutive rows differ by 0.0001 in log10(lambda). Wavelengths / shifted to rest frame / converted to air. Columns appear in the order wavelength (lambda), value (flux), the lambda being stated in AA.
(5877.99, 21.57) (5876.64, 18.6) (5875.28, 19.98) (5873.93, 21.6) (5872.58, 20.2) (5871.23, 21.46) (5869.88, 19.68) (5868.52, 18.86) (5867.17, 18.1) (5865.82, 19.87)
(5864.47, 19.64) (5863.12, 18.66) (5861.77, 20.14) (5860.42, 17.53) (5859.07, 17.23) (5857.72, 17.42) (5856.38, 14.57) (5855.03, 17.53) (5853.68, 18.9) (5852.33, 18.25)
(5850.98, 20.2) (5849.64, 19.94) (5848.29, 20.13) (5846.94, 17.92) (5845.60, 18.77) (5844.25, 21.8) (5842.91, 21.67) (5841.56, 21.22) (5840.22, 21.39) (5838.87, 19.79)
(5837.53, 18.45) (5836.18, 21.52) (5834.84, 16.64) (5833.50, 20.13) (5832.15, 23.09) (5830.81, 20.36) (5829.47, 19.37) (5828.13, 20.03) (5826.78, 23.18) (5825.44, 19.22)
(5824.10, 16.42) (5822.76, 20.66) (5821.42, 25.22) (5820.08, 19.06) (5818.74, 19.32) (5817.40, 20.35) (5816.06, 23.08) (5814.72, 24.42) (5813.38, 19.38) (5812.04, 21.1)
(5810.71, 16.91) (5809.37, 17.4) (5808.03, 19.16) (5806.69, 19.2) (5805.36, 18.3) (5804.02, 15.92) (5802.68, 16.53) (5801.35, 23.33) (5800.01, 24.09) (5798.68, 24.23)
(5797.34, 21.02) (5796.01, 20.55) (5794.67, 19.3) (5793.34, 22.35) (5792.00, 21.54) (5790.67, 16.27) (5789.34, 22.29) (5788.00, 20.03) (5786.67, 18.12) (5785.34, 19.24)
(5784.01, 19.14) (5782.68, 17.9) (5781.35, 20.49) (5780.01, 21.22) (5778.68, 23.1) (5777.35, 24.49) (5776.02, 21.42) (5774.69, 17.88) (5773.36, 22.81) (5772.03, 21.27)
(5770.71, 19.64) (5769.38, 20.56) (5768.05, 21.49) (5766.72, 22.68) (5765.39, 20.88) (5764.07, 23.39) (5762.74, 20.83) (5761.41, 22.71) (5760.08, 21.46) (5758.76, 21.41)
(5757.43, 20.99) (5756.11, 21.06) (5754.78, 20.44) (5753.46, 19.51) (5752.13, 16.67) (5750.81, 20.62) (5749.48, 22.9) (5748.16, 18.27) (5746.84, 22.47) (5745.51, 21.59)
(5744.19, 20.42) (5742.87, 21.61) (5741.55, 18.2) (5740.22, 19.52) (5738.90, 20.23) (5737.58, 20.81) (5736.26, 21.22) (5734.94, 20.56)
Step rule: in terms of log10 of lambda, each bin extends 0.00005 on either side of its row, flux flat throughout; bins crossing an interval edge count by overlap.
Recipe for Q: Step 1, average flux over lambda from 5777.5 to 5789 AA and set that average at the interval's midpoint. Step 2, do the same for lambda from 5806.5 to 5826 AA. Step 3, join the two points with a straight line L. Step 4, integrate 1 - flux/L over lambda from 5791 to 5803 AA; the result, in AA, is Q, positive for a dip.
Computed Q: -0.8 AA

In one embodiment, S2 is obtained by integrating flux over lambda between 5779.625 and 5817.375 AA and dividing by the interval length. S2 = 20.1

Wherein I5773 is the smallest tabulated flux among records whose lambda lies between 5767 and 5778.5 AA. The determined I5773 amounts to 17.88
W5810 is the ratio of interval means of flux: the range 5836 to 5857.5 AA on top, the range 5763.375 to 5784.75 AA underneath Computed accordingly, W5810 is 0.92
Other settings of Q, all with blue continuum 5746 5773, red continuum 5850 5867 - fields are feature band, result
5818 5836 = -1.0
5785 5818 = -0.5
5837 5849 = -0.9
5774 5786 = -0.1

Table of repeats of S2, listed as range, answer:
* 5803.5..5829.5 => 19.9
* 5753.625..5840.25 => 20.5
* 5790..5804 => 20.7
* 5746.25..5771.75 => 21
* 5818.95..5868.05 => 19.6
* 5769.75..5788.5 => 20.5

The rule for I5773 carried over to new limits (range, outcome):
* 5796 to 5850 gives 15.92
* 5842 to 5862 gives 14.57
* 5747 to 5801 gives 16.27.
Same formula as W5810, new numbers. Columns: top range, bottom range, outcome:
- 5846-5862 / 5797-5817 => 0.90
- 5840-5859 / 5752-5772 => 0.91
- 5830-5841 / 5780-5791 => 1.04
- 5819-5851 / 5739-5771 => 0.97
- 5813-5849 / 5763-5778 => 0.95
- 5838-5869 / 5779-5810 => 0.96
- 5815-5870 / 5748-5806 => 0.95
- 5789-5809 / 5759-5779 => 0.93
